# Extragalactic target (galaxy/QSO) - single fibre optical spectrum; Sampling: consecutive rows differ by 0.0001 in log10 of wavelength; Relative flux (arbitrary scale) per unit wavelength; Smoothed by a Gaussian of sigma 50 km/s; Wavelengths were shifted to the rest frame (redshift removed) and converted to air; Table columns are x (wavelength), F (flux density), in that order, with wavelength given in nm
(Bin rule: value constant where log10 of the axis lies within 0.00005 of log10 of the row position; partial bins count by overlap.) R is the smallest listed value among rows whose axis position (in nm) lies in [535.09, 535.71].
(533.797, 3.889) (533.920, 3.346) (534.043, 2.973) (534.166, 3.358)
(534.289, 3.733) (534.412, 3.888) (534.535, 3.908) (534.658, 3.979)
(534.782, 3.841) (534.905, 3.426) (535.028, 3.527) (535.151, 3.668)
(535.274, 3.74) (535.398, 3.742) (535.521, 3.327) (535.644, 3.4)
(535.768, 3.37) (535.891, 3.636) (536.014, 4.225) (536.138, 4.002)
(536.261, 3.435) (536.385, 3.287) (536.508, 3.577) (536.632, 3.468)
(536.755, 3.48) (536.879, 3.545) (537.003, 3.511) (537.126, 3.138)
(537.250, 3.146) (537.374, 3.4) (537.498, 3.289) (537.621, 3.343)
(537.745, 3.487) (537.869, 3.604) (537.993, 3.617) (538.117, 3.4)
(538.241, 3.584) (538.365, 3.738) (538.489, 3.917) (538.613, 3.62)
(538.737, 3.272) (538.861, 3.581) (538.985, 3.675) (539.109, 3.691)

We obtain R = 3.327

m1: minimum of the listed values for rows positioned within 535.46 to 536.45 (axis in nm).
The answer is 3.287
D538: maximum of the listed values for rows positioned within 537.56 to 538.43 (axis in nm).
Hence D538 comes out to 3.738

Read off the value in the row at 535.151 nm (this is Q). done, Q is 3.668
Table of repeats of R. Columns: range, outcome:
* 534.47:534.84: 3.841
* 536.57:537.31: 3.138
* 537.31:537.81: 3.289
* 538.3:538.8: 3.272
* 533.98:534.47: 2.973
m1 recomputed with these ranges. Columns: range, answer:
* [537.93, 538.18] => 3.4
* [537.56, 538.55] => 3.343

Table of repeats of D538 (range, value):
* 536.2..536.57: 3.577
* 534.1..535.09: 3.979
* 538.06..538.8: 3.917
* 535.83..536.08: 4.225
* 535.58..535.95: 3.636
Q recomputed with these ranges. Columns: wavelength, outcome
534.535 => 3.908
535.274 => 3.74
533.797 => 3.889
